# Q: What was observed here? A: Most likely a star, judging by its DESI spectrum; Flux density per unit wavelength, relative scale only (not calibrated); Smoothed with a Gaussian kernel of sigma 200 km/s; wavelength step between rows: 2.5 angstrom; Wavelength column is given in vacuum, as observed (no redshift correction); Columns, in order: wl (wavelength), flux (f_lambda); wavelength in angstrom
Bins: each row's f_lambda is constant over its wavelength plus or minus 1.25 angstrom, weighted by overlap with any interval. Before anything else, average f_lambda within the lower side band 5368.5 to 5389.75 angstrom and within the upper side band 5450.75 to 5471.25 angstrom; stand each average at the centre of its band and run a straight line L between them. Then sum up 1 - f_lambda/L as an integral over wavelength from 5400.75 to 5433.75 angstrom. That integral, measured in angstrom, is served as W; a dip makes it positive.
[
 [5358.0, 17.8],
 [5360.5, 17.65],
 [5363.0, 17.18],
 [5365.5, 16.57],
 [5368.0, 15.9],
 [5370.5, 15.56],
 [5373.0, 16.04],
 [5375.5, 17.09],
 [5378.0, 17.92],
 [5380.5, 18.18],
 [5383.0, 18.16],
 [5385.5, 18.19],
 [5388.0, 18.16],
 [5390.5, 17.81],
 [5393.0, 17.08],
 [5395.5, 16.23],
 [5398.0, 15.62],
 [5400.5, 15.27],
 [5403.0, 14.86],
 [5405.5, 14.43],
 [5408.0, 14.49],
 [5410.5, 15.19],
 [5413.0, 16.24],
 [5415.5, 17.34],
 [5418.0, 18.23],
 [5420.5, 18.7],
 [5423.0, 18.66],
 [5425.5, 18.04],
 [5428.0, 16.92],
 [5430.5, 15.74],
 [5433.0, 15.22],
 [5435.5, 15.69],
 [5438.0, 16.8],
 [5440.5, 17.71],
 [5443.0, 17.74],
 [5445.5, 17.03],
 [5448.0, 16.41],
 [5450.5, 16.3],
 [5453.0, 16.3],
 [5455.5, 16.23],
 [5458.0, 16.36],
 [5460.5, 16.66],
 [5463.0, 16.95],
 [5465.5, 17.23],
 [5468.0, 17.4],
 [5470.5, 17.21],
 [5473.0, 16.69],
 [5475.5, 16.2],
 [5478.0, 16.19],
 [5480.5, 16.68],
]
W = 1.2 angstrom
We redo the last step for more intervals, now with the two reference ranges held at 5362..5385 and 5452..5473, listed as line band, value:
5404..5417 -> 1.02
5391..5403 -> 0.64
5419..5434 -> -0.35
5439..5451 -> -0.18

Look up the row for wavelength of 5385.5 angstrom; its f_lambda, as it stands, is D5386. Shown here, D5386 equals 18.19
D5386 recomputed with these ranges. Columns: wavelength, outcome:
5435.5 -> 15.69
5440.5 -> 17.71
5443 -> 17.74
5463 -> 16.95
